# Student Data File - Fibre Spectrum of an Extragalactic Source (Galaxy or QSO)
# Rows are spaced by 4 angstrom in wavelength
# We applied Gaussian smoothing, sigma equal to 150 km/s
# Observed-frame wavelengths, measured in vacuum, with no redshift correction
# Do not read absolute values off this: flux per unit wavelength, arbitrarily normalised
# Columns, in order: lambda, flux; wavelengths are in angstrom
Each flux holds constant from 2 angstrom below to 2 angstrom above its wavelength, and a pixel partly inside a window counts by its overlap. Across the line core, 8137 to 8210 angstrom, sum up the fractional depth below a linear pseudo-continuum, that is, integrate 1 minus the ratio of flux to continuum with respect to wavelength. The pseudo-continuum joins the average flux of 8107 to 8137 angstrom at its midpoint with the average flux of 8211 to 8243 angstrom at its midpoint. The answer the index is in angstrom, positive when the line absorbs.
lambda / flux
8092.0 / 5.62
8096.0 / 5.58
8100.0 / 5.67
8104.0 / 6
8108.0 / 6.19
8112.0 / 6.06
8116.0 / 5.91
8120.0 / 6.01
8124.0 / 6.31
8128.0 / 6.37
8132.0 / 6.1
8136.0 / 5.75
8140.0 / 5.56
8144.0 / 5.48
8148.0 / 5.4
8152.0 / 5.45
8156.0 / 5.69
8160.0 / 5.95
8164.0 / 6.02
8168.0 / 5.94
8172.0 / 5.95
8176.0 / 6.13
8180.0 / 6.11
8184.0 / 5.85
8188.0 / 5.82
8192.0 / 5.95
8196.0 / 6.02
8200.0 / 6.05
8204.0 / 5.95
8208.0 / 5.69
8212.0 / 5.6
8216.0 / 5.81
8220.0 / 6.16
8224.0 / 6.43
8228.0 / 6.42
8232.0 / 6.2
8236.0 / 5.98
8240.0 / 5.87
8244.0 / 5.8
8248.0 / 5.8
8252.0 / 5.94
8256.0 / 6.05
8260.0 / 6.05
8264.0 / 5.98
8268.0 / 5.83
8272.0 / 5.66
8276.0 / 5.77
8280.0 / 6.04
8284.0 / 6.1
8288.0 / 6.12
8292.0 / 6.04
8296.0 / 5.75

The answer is 2.97 angstrom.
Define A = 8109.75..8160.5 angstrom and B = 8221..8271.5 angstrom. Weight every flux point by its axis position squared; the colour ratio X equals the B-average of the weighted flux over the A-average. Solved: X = 1.06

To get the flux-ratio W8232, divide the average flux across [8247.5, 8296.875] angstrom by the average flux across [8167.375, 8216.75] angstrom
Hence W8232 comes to 1.00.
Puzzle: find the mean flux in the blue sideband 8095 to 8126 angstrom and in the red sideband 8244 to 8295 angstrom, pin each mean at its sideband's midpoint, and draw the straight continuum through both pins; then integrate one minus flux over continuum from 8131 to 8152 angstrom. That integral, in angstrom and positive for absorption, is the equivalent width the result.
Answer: 1.2 angstrom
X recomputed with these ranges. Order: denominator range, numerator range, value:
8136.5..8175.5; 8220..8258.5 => 1.08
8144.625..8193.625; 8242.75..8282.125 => 1.03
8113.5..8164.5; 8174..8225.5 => 1.04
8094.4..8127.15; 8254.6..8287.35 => 1.03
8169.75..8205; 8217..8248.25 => 1.03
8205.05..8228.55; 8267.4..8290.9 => 1.00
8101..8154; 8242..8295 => 1.04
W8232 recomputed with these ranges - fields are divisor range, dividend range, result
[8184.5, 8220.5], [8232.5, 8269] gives 1.01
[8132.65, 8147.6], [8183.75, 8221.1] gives 1.05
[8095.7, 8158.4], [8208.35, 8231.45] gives 1.04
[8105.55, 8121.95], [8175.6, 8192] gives 0.99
